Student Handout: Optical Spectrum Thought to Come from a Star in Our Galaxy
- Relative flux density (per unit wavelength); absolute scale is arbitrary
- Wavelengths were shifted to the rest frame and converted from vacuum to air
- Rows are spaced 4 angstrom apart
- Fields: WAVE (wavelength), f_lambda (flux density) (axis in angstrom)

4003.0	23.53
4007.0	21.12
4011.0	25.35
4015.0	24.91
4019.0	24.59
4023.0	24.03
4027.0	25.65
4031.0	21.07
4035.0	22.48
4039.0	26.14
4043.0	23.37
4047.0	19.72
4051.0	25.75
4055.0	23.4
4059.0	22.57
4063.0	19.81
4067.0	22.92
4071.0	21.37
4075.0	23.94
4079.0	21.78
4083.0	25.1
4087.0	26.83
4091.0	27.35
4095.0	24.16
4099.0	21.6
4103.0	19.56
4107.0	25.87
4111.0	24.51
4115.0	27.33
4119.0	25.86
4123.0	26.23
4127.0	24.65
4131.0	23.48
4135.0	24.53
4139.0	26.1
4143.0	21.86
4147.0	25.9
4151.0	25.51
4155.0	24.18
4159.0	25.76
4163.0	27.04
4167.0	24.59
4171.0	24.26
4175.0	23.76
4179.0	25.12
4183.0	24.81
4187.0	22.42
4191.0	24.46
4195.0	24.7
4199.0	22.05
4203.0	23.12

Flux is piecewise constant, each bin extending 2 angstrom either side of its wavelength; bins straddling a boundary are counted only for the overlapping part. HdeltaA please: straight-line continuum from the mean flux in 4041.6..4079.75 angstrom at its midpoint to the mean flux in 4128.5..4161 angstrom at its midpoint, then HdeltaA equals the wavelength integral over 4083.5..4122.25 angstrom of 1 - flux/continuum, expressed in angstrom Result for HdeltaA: -2.1 angstrom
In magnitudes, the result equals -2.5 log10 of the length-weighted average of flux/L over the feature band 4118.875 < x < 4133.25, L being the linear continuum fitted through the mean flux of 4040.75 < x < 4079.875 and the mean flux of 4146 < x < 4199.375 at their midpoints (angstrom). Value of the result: -0.052 mag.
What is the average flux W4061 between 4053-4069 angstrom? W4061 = 22.2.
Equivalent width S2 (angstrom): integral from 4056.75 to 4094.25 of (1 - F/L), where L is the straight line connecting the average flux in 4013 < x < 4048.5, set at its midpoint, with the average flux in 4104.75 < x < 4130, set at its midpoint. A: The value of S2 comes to 1.7 angstrom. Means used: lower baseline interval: 23.6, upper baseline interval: 25.6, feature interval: 23.5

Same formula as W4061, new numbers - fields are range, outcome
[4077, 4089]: 24.6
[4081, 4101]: 25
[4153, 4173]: 25.2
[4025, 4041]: 23.8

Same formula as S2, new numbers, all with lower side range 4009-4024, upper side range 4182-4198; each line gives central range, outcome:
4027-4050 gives 1.6 angstrom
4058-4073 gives 1.8 angstrom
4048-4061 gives 0.5 angstrom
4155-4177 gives -0.9 angstrom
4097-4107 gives 1.1 angstrom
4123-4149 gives -0.4 angstrom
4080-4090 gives -0.5 angstrom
